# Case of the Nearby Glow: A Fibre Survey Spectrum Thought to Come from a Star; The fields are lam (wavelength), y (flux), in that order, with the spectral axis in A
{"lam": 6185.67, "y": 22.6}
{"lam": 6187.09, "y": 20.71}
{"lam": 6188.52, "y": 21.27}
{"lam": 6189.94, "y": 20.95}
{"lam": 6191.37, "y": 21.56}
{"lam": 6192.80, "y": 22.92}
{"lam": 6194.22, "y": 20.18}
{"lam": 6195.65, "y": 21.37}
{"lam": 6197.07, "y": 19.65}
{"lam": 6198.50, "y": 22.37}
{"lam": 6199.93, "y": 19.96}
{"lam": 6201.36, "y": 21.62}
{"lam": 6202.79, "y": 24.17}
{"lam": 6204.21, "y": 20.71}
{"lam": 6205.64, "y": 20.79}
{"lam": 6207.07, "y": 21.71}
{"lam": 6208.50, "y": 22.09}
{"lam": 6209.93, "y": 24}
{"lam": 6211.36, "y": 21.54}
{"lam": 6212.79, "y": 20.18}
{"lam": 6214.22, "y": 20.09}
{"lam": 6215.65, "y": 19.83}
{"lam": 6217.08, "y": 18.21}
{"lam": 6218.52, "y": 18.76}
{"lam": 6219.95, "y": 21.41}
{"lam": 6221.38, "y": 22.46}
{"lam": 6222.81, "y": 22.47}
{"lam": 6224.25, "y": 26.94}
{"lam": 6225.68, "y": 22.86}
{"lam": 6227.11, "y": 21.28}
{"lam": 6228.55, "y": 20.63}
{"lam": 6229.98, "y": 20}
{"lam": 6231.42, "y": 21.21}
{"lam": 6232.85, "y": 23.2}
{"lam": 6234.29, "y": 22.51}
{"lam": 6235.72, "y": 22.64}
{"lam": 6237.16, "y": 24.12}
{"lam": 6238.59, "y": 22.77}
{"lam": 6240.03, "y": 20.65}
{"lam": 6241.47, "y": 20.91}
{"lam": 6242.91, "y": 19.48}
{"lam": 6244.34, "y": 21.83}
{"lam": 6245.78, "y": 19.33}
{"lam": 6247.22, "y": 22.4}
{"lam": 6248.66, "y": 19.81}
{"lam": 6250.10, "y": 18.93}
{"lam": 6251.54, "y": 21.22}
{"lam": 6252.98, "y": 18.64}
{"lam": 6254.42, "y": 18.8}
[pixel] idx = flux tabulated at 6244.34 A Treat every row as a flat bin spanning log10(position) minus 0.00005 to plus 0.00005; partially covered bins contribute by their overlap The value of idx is 21.83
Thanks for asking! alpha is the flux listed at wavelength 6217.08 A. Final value 18.21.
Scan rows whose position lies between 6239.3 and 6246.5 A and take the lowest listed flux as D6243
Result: 19.33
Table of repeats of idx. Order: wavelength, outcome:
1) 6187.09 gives 20.71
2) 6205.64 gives 20.79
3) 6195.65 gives 21.37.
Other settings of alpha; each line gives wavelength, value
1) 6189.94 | 20.95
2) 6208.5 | 22.09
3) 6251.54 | 21.22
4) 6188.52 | 21.27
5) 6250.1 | 18.93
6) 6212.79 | 20.18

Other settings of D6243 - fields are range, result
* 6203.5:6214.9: 20.09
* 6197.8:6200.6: 19.96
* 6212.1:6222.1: 18.21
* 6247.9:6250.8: 18.93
